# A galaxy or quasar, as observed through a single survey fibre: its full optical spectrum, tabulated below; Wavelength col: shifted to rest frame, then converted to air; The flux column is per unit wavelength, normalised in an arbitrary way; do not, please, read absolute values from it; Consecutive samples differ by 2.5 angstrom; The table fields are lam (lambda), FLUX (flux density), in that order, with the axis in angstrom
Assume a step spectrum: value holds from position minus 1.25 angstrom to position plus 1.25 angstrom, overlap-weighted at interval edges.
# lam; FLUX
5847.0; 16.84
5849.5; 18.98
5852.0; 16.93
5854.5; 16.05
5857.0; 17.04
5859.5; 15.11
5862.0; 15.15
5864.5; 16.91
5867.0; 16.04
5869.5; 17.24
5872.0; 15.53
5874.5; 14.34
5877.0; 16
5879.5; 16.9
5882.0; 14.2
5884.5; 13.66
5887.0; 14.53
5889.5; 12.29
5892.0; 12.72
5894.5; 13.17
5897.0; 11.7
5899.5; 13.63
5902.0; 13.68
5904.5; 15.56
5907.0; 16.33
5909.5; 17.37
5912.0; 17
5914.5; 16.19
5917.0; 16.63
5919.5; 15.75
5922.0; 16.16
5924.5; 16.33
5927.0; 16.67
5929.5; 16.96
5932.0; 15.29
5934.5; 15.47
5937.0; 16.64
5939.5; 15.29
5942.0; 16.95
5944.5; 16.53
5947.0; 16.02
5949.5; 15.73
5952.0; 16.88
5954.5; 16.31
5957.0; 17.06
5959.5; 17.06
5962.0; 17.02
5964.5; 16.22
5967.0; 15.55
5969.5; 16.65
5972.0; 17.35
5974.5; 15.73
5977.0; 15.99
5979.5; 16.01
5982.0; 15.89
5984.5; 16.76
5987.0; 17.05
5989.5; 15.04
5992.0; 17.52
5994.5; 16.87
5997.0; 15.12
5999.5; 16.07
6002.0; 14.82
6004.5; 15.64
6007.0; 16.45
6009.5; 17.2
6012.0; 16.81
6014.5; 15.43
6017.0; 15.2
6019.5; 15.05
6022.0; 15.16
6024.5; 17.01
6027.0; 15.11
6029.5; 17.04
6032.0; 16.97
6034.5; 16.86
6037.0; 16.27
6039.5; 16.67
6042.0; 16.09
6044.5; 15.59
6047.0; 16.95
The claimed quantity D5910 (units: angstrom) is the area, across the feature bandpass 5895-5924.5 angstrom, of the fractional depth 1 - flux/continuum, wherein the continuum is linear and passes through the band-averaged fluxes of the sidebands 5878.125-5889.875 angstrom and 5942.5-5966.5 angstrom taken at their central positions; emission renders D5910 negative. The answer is -0.4 angstrom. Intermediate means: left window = 14.5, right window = 16.5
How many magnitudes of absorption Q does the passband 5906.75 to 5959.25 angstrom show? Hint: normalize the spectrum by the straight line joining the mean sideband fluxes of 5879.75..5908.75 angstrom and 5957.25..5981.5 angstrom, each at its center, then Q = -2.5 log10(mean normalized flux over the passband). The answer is -0.08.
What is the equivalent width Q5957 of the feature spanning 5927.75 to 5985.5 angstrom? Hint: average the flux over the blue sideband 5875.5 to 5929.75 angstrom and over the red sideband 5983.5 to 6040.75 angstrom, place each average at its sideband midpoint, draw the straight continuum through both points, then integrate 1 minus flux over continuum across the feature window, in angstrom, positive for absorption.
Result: -2.5 angstrom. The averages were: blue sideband 15.1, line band 16.3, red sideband 16.2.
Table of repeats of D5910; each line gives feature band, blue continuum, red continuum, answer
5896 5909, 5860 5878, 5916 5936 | 1.3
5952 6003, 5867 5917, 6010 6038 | -2.1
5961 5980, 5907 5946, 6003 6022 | -0.2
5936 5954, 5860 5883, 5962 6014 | -0.2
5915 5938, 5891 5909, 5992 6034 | -2.8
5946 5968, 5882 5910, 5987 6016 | -1.8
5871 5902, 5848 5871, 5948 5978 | 4.7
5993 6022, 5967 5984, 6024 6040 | 1.0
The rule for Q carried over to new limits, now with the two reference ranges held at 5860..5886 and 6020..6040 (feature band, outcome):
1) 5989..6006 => 0.02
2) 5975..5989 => -0.01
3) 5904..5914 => -0.06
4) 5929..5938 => -0.01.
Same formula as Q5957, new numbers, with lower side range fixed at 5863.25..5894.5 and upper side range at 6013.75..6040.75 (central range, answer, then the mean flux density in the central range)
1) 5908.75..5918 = -0.9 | 16.8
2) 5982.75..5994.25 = -0.6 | 16.6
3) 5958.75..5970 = -0.6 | 16.5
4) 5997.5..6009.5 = 0.0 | 15.9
